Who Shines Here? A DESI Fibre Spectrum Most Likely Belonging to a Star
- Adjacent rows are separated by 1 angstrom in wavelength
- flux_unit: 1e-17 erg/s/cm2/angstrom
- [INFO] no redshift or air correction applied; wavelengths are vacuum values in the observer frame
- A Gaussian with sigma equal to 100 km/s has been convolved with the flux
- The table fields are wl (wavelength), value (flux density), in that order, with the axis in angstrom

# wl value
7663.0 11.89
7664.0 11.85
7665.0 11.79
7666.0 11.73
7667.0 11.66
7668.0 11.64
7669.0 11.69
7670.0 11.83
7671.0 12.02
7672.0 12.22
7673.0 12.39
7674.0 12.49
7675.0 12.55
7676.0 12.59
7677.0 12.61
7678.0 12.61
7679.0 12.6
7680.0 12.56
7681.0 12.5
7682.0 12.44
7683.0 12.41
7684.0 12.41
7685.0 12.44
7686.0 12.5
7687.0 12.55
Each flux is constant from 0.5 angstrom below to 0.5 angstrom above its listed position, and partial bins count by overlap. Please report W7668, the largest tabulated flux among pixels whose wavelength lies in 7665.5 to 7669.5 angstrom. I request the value 11.73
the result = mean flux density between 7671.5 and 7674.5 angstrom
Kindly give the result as 12.4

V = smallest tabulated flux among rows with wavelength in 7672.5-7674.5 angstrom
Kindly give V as 12.39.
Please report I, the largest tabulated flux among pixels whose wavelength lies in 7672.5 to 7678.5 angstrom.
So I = 12.61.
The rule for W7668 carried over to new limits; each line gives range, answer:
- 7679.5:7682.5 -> 12.56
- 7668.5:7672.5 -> 12.22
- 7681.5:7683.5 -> 12.44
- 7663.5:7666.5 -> 11.85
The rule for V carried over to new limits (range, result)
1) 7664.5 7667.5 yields 11.66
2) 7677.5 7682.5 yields 12.44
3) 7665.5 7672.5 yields 11.64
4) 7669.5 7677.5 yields 11.83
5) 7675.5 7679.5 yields 12.59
